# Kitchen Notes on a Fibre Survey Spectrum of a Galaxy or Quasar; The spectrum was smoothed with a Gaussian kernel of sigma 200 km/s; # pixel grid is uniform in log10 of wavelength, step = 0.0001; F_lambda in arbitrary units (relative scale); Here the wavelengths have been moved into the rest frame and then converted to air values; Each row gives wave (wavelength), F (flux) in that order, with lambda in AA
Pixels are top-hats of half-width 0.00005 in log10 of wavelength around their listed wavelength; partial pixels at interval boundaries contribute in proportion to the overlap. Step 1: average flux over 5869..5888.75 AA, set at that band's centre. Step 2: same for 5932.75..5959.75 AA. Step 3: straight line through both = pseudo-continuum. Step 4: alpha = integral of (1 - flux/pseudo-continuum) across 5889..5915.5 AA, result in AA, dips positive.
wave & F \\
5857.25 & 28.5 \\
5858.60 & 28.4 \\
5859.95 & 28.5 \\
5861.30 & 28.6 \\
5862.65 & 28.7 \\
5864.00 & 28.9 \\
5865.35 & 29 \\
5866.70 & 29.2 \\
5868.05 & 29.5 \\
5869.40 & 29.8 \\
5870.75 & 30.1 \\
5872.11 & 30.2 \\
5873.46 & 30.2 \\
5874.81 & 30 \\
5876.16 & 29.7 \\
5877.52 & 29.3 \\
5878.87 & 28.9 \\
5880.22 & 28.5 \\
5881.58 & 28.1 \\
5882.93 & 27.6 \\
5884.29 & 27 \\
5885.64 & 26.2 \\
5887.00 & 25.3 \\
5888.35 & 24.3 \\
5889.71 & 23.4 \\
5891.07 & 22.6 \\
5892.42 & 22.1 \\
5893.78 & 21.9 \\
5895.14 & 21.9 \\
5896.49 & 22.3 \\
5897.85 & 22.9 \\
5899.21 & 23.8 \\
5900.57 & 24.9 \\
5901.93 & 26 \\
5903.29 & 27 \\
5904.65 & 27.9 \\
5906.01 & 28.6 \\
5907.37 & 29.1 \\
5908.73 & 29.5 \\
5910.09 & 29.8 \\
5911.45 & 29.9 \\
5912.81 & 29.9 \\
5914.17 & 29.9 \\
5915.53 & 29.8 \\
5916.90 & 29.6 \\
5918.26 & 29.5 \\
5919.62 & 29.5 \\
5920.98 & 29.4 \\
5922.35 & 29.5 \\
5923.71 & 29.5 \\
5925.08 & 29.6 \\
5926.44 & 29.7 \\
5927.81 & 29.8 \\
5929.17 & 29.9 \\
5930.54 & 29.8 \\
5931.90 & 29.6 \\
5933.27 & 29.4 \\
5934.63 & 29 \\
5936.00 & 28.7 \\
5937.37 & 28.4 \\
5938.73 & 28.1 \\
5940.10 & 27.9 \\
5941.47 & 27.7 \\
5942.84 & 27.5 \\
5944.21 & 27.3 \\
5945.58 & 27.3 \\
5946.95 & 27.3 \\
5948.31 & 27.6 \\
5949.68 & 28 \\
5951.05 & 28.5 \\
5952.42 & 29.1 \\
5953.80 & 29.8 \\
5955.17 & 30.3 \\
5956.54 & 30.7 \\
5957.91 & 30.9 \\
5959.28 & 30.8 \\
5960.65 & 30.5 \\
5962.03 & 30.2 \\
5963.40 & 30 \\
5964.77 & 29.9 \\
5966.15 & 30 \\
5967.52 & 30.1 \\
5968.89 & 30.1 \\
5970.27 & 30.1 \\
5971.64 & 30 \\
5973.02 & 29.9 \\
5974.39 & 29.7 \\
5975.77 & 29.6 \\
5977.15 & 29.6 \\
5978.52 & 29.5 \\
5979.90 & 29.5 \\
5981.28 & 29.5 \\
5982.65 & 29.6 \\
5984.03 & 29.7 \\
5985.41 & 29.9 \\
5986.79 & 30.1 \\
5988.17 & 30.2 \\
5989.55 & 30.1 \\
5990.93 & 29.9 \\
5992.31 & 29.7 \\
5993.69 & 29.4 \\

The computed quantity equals 2.3 AA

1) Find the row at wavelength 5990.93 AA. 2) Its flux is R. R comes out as 29.9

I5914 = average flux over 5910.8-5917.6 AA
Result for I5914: 29.8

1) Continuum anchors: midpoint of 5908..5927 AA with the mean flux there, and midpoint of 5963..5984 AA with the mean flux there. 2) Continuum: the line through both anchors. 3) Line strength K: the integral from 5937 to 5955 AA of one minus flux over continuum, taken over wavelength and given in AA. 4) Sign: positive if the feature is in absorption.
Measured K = 1.0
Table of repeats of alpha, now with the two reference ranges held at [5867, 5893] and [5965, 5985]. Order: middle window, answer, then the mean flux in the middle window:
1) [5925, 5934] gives -0.30 AA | 29.7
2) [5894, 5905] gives 1.43 AA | 24.4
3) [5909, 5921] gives -0.56 AA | 29.7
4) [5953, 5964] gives -0.37 AA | 30.4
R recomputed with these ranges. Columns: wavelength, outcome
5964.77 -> 29.9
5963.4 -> 30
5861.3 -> 28.6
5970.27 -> 30.1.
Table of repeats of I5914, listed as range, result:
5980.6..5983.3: 29.6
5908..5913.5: 29.8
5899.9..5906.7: 26.9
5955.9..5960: 30.8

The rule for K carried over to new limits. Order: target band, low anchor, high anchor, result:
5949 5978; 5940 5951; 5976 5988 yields -1.3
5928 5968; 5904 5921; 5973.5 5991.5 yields 0.6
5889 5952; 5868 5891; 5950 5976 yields 2.9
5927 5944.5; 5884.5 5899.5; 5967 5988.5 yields -1.4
